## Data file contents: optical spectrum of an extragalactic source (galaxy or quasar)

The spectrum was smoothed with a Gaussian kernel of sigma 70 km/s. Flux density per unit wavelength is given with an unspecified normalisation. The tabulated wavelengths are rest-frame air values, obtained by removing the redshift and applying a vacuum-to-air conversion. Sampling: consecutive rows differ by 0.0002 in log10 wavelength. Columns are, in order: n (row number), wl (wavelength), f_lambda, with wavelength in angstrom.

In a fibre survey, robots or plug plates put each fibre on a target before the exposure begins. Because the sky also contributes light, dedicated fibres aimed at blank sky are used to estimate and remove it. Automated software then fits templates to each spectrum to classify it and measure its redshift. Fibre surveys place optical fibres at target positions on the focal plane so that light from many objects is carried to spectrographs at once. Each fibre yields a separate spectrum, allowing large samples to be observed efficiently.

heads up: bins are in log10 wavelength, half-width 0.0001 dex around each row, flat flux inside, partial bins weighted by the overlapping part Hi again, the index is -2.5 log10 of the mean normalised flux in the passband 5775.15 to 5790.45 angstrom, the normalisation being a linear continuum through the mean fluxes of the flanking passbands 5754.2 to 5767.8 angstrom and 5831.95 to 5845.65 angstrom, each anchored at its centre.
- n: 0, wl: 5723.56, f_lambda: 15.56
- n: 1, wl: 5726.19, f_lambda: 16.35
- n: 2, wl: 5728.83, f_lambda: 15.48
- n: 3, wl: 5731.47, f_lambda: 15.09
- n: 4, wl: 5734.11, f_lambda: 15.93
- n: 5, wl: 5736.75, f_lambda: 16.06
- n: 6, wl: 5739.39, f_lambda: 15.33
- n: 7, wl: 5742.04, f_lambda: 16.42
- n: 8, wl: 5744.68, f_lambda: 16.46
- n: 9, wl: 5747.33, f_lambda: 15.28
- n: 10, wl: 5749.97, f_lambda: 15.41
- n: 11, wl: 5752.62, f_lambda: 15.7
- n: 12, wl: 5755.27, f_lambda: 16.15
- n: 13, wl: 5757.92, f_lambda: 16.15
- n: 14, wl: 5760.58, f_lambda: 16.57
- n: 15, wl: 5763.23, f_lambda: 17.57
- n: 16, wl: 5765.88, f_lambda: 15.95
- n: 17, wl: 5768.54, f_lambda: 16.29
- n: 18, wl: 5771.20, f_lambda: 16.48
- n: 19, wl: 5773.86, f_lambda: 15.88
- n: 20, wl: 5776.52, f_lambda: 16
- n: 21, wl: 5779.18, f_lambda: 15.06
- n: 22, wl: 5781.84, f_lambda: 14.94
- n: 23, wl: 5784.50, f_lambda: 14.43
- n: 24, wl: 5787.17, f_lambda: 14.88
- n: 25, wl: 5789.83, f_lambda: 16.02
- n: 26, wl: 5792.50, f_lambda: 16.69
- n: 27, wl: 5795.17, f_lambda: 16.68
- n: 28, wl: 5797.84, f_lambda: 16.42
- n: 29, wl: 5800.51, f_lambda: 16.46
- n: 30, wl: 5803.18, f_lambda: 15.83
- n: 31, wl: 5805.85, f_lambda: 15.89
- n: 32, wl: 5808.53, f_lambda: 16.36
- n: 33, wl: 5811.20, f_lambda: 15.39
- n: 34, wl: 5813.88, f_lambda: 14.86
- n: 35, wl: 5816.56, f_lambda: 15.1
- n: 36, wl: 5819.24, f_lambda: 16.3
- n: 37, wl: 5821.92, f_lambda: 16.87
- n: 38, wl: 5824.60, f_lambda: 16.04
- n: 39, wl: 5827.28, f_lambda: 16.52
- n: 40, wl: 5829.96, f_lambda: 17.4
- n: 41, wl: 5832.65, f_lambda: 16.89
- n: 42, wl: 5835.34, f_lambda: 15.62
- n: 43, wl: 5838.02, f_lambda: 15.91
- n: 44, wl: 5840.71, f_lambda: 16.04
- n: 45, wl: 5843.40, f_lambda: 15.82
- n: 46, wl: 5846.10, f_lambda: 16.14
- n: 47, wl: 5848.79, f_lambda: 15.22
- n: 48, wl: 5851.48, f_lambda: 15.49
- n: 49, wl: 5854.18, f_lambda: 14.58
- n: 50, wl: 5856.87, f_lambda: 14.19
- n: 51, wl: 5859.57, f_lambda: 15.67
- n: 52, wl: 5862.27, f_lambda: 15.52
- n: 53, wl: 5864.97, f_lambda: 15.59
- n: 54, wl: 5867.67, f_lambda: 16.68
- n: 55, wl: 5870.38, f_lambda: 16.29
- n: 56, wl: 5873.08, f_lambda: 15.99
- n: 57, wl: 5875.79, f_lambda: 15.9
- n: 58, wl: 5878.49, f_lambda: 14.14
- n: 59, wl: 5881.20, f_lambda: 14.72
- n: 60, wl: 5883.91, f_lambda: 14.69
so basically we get 0.079 mag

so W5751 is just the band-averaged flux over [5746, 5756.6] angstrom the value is 15.6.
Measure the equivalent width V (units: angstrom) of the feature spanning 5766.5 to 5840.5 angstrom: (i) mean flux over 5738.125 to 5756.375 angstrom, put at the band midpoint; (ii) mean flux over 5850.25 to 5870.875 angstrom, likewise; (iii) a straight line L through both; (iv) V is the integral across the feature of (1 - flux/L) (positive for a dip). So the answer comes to -1.6 angstrom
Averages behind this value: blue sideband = 15.8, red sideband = 15.5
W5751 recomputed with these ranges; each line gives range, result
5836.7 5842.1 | 16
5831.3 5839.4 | 16.1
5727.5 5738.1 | 15.6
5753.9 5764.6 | 16.6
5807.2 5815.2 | 15.5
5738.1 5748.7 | 15.9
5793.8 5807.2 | 16.3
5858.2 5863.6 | 15.6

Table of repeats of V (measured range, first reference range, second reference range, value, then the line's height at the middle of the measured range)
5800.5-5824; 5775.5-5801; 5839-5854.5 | -0.28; 15.7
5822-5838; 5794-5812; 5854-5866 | -0.80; 15.7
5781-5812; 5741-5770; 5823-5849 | 0.65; 16.2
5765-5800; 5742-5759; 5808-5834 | 0.41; 16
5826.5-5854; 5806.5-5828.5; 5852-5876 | -0.48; 15.8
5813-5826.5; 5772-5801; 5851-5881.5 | -0.24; 15.6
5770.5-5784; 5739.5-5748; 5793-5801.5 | 0.64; 16.3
